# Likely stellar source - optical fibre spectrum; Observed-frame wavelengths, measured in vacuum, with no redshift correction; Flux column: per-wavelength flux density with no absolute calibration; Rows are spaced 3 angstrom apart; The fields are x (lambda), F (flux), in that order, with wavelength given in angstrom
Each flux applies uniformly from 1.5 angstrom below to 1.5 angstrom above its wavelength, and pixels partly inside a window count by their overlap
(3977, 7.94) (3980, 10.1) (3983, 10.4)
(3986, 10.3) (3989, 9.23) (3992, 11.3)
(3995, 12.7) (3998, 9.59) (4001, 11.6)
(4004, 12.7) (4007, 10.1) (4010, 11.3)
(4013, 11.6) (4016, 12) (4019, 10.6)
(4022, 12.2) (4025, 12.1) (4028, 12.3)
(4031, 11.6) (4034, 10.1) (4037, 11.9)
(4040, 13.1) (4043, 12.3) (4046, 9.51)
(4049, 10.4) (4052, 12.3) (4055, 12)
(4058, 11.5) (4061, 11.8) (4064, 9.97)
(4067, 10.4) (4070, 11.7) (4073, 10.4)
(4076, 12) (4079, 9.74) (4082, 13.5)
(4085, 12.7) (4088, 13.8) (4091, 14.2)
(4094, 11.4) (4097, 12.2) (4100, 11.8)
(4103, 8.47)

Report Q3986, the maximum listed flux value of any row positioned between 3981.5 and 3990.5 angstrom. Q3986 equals 10.4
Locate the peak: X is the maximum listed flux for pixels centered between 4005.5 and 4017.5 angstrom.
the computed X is 12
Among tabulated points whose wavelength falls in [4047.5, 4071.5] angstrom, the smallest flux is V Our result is 9.97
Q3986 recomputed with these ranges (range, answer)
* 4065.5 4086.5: 13.5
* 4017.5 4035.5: 12.3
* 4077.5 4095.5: 14.2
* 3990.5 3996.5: 12.7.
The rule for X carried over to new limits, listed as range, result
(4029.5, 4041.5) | 13.1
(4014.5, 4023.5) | 12.2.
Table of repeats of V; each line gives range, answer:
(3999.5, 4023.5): 10.1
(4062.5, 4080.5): 9.74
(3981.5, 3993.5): 9.23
